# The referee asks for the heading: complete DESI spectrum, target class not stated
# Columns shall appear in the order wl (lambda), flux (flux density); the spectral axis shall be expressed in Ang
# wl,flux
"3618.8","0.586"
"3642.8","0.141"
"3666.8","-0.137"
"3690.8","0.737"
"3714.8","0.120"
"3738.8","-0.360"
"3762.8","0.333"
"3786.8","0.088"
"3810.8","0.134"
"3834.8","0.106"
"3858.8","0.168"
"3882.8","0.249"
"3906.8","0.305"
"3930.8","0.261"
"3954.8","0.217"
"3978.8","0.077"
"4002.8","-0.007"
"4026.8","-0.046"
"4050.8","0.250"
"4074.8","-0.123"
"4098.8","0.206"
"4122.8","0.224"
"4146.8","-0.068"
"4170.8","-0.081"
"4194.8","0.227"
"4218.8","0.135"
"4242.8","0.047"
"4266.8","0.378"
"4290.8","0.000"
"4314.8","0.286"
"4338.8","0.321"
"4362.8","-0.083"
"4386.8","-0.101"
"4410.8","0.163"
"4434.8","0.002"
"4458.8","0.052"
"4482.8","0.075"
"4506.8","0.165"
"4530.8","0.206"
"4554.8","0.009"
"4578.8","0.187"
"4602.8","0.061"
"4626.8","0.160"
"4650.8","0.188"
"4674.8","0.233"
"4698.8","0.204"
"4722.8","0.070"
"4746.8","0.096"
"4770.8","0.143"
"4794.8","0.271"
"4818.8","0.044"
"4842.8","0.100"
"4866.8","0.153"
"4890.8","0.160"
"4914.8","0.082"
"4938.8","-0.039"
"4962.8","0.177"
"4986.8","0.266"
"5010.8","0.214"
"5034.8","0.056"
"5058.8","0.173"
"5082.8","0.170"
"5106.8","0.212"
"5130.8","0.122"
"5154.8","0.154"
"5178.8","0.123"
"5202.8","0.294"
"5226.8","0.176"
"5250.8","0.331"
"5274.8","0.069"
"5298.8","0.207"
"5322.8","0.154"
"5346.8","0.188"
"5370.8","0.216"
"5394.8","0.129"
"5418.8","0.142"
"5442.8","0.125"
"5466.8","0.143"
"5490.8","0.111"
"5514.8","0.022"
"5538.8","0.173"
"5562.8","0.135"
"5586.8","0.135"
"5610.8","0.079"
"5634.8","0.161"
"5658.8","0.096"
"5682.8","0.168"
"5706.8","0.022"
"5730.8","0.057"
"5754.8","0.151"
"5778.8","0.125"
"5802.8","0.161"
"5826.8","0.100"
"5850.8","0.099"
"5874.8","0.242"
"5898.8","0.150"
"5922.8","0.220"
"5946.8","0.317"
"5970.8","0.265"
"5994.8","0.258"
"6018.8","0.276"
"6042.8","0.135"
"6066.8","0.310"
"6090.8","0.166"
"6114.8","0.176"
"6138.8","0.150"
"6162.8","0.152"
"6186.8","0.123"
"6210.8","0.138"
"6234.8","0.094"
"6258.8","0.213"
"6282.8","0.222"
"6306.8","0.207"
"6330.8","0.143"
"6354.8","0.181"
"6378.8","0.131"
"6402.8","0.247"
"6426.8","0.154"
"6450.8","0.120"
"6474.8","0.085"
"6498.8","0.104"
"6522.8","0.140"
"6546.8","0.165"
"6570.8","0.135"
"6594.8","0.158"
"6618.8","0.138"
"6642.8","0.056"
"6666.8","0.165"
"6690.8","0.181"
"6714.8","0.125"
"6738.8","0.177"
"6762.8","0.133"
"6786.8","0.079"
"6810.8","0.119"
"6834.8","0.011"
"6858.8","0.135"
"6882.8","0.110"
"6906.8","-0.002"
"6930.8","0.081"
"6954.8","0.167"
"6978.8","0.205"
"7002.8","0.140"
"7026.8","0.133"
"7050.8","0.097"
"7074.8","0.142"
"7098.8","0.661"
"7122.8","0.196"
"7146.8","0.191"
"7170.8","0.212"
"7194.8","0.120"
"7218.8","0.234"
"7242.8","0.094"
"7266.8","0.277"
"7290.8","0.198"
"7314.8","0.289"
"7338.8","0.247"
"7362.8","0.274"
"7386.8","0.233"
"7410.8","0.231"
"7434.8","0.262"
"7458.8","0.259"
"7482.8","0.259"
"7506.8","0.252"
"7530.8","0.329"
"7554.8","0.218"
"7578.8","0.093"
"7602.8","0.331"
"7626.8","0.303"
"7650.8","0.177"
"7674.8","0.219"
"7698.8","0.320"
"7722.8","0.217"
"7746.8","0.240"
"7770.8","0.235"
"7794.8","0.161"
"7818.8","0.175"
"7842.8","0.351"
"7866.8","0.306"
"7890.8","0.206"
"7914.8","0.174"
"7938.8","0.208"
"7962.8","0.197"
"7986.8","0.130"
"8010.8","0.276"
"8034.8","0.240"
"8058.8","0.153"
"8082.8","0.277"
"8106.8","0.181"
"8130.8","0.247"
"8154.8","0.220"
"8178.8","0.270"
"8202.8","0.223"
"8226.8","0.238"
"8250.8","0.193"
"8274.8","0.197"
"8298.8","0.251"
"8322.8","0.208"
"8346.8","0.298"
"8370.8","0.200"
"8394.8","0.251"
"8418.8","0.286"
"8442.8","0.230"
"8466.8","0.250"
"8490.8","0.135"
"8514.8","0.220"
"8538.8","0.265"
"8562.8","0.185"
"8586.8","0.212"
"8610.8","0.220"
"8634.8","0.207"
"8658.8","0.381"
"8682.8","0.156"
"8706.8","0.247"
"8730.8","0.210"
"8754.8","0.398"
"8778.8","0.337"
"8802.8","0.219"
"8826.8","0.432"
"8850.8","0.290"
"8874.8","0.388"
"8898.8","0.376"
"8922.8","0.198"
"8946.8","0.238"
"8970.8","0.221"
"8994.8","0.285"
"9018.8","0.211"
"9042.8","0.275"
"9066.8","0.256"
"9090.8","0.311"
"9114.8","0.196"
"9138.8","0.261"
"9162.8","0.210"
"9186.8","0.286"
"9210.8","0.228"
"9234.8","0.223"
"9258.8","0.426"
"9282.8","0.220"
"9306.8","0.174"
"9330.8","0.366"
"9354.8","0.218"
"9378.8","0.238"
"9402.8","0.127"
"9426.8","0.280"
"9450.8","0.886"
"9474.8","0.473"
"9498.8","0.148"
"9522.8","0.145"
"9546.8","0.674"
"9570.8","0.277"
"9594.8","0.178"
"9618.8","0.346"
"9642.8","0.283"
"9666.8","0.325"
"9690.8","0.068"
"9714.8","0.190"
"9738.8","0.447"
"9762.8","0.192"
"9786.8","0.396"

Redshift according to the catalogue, 0.91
